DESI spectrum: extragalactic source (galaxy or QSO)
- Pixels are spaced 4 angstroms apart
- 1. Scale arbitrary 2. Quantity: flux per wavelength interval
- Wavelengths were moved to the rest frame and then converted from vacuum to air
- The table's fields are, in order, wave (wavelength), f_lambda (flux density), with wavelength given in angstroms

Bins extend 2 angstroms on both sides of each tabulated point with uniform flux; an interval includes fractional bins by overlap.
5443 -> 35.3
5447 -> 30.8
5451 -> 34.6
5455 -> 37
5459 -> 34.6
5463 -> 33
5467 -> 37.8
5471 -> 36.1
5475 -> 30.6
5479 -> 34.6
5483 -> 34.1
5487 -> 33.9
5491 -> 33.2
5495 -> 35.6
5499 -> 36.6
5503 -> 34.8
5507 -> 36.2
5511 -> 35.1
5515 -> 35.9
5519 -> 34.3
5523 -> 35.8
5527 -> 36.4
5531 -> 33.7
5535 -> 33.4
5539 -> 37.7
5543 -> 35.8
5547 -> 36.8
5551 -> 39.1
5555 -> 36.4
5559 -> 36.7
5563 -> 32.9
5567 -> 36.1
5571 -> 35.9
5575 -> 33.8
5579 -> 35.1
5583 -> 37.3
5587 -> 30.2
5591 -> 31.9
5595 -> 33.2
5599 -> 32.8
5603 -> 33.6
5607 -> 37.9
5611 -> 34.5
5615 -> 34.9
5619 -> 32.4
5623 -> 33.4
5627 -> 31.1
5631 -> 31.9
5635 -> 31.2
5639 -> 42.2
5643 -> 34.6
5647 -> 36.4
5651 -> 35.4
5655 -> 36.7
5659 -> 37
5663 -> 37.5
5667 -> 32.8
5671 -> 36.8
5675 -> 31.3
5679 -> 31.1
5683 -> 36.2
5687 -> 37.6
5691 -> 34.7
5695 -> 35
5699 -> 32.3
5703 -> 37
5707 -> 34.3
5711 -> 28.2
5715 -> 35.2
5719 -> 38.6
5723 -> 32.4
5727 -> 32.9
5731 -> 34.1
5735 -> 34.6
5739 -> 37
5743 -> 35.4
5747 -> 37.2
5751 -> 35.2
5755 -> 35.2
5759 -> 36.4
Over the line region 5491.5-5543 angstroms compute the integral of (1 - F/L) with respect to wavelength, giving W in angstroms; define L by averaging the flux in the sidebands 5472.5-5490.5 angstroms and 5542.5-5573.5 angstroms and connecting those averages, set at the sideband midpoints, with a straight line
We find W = -1.1 angstroms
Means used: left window 33.4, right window 36.2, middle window 35.4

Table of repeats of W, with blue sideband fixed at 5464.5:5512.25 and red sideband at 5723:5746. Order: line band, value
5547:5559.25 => -0.91 angstroms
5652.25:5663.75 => -0.72 angstroms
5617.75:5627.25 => 0.62 angstroms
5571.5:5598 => 0.85 angstroms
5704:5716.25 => 0.69 angstroms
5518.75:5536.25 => 0.01 angstroms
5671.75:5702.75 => 0.37 angstroms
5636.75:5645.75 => -0.85 angstroms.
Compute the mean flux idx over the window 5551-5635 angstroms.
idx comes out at 34.1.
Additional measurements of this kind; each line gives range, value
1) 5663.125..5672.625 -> 35.3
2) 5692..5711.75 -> 33.8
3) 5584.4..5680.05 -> 34.3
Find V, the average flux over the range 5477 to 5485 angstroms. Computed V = 34.4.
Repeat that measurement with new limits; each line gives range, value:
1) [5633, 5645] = 36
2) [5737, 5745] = 36.2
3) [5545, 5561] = 37.2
